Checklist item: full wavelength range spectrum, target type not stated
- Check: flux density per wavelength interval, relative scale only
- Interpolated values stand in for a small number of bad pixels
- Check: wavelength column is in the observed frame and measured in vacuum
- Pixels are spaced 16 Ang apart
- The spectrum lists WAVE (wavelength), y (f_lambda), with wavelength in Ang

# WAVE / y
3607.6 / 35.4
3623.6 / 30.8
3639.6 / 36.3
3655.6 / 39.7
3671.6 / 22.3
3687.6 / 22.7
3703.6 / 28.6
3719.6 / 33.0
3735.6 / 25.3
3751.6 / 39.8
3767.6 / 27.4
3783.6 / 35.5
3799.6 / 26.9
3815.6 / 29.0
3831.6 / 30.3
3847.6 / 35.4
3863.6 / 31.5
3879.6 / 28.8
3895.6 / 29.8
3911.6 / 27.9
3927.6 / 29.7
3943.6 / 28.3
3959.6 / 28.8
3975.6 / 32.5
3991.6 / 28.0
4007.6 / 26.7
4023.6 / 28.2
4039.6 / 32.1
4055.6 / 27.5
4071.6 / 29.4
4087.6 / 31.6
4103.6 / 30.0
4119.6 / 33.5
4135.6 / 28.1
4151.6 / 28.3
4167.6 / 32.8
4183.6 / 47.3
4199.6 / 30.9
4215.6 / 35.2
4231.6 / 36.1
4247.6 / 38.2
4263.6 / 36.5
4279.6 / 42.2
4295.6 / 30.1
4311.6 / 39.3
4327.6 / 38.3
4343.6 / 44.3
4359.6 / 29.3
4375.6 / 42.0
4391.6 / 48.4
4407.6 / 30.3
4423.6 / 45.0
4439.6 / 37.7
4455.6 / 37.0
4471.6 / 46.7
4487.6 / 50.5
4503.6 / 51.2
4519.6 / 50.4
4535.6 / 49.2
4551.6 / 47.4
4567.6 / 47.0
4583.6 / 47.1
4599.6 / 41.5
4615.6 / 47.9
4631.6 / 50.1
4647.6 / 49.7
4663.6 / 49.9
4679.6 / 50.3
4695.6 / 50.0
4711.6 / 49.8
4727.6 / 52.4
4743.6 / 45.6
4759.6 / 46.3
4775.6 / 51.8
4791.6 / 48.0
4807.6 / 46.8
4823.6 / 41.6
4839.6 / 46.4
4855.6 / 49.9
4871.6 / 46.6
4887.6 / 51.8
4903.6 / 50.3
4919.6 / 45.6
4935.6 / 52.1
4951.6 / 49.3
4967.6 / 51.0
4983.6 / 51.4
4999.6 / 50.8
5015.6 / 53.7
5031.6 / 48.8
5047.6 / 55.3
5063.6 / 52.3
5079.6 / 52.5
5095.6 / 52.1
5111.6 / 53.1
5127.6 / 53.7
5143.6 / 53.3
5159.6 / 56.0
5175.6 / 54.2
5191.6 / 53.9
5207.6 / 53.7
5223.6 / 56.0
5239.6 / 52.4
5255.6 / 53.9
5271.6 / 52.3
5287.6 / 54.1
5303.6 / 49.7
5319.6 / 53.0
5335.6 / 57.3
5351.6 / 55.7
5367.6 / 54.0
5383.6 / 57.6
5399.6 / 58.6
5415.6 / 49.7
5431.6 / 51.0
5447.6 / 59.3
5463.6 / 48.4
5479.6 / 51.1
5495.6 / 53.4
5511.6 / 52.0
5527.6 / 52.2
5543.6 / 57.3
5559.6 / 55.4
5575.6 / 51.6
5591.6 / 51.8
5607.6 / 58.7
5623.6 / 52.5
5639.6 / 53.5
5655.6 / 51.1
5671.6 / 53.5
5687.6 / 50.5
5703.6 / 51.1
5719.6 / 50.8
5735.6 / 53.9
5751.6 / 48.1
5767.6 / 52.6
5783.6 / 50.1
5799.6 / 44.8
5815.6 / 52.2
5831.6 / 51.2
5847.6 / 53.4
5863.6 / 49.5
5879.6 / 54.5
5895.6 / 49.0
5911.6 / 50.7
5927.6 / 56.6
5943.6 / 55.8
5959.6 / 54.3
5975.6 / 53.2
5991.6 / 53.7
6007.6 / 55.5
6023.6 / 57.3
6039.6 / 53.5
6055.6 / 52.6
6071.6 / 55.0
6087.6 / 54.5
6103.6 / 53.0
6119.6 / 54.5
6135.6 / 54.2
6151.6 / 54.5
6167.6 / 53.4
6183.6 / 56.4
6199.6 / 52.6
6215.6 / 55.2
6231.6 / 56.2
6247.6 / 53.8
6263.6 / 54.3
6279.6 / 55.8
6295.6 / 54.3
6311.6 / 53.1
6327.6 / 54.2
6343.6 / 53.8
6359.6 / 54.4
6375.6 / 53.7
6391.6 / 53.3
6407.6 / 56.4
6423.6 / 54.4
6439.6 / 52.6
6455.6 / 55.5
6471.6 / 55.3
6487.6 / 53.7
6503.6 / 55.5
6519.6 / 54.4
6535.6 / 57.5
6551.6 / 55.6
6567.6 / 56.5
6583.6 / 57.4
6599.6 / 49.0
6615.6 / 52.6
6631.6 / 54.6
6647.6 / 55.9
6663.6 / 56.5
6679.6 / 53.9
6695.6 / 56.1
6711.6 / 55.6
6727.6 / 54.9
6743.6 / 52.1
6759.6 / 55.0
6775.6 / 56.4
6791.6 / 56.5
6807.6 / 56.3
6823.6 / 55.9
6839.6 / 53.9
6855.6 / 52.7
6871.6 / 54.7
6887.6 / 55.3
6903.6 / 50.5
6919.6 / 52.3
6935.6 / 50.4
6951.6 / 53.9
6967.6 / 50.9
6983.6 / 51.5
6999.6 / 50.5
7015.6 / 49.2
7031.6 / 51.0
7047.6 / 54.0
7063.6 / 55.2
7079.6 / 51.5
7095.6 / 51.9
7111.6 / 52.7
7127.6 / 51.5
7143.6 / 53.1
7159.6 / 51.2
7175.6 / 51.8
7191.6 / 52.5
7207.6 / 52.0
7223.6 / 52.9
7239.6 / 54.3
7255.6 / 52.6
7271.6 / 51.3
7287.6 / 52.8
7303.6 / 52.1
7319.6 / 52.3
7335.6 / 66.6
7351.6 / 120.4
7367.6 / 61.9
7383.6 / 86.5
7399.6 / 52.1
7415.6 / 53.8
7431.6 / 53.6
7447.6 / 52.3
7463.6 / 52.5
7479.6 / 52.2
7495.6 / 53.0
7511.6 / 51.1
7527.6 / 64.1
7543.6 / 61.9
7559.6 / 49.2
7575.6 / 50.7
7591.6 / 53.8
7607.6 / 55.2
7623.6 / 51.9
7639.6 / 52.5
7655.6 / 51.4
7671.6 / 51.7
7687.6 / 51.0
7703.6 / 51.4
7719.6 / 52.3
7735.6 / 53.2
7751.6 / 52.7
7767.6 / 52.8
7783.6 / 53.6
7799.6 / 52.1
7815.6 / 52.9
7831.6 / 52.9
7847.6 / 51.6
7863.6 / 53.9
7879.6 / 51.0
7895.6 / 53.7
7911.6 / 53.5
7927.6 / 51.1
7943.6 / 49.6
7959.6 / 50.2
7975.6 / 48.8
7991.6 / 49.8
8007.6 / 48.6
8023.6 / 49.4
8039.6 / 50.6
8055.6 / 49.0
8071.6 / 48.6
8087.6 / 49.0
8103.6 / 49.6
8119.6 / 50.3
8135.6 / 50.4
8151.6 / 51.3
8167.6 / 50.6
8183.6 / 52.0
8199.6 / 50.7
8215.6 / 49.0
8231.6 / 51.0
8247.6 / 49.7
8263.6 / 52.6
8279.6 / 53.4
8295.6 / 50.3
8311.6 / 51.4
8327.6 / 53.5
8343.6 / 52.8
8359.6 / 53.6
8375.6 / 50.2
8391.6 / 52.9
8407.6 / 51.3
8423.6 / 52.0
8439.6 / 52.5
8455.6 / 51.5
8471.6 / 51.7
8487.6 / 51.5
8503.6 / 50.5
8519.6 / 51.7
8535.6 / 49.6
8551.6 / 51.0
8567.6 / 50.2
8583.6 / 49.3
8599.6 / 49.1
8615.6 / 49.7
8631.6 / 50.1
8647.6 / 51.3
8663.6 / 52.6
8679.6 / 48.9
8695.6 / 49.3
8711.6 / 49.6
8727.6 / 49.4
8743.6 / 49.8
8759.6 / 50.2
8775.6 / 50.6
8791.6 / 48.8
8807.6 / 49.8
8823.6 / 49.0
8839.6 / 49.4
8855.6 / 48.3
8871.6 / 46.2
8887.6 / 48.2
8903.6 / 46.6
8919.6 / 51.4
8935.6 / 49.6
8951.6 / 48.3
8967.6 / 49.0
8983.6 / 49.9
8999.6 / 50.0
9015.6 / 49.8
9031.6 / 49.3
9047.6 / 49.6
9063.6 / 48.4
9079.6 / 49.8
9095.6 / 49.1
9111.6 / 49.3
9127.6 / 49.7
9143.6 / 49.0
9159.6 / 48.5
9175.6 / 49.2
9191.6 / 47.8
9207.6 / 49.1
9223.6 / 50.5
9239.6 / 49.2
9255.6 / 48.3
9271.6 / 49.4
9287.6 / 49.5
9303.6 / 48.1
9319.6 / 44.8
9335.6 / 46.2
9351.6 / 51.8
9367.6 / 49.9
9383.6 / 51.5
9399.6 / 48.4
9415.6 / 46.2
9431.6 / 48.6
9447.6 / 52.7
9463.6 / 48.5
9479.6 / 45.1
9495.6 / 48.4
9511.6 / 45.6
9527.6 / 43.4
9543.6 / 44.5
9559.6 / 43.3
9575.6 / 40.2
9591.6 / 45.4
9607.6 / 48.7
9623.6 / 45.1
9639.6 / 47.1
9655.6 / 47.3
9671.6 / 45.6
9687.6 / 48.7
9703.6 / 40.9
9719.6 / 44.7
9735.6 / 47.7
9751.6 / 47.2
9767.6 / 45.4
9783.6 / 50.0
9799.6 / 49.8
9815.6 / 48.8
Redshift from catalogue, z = 0.120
